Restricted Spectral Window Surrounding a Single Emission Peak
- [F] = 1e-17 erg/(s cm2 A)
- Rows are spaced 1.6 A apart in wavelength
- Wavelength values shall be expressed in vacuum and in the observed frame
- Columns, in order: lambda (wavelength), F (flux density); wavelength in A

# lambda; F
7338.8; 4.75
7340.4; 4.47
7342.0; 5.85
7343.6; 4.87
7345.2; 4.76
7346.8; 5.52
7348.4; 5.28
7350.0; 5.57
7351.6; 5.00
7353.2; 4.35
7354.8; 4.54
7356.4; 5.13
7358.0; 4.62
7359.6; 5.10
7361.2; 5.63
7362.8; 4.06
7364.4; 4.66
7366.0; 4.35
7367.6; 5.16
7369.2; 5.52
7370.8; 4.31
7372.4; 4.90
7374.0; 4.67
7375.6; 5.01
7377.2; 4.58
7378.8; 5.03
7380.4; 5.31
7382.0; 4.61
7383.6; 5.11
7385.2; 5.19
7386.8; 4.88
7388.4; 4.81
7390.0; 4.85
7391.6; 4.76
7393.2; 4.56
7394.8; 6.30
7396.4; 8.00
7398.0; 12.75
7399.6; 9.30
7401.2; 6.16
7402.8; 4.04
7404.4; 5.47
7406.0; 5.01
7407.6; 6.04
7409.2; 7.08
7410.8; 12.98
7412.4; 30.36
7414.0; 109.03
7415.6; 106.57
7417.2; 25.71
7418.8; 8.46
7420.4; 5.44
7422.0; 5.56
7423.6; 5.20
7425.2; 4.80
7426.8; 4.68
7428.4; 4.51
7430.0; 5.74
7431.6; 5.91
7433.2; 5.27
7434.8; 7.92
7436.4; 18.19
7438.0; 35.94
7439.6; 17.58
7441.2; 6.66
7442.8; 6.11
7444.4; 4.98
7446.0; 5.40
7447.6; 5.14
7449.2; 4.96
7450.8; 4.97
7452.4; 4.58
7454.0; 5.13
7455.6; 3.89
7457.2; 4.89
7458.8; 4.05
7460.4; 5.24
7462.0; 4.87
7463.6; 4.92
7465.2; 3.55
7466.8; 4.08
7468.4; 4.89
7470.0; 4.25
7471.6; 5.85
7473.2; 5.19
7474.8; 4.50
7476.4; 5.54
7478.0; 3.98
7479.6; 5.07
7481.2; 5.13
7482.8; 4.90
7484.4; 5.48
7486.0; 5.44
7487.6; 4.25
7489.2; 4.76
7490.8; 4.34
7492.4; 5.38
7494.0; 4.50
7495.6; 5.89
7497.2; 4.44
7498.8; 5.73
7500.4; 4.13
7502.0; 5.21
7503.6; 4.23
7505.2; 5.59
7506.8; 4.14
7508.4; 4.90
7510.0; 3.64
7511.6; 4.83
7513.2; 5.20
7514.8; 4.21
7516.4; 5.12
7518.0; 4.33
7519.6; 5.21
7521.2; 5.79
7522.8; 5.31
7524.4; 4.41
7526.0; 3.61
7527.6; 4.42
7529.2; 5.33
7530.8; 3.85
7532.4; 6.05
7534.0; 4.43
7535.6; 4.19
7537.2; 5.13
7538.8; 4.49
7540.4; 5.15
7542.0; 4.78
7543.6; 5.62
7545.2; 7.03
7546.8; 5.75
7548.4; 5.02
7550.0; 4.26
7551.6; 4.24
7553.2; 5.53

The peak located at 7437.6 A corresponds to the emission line [N II] 6583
